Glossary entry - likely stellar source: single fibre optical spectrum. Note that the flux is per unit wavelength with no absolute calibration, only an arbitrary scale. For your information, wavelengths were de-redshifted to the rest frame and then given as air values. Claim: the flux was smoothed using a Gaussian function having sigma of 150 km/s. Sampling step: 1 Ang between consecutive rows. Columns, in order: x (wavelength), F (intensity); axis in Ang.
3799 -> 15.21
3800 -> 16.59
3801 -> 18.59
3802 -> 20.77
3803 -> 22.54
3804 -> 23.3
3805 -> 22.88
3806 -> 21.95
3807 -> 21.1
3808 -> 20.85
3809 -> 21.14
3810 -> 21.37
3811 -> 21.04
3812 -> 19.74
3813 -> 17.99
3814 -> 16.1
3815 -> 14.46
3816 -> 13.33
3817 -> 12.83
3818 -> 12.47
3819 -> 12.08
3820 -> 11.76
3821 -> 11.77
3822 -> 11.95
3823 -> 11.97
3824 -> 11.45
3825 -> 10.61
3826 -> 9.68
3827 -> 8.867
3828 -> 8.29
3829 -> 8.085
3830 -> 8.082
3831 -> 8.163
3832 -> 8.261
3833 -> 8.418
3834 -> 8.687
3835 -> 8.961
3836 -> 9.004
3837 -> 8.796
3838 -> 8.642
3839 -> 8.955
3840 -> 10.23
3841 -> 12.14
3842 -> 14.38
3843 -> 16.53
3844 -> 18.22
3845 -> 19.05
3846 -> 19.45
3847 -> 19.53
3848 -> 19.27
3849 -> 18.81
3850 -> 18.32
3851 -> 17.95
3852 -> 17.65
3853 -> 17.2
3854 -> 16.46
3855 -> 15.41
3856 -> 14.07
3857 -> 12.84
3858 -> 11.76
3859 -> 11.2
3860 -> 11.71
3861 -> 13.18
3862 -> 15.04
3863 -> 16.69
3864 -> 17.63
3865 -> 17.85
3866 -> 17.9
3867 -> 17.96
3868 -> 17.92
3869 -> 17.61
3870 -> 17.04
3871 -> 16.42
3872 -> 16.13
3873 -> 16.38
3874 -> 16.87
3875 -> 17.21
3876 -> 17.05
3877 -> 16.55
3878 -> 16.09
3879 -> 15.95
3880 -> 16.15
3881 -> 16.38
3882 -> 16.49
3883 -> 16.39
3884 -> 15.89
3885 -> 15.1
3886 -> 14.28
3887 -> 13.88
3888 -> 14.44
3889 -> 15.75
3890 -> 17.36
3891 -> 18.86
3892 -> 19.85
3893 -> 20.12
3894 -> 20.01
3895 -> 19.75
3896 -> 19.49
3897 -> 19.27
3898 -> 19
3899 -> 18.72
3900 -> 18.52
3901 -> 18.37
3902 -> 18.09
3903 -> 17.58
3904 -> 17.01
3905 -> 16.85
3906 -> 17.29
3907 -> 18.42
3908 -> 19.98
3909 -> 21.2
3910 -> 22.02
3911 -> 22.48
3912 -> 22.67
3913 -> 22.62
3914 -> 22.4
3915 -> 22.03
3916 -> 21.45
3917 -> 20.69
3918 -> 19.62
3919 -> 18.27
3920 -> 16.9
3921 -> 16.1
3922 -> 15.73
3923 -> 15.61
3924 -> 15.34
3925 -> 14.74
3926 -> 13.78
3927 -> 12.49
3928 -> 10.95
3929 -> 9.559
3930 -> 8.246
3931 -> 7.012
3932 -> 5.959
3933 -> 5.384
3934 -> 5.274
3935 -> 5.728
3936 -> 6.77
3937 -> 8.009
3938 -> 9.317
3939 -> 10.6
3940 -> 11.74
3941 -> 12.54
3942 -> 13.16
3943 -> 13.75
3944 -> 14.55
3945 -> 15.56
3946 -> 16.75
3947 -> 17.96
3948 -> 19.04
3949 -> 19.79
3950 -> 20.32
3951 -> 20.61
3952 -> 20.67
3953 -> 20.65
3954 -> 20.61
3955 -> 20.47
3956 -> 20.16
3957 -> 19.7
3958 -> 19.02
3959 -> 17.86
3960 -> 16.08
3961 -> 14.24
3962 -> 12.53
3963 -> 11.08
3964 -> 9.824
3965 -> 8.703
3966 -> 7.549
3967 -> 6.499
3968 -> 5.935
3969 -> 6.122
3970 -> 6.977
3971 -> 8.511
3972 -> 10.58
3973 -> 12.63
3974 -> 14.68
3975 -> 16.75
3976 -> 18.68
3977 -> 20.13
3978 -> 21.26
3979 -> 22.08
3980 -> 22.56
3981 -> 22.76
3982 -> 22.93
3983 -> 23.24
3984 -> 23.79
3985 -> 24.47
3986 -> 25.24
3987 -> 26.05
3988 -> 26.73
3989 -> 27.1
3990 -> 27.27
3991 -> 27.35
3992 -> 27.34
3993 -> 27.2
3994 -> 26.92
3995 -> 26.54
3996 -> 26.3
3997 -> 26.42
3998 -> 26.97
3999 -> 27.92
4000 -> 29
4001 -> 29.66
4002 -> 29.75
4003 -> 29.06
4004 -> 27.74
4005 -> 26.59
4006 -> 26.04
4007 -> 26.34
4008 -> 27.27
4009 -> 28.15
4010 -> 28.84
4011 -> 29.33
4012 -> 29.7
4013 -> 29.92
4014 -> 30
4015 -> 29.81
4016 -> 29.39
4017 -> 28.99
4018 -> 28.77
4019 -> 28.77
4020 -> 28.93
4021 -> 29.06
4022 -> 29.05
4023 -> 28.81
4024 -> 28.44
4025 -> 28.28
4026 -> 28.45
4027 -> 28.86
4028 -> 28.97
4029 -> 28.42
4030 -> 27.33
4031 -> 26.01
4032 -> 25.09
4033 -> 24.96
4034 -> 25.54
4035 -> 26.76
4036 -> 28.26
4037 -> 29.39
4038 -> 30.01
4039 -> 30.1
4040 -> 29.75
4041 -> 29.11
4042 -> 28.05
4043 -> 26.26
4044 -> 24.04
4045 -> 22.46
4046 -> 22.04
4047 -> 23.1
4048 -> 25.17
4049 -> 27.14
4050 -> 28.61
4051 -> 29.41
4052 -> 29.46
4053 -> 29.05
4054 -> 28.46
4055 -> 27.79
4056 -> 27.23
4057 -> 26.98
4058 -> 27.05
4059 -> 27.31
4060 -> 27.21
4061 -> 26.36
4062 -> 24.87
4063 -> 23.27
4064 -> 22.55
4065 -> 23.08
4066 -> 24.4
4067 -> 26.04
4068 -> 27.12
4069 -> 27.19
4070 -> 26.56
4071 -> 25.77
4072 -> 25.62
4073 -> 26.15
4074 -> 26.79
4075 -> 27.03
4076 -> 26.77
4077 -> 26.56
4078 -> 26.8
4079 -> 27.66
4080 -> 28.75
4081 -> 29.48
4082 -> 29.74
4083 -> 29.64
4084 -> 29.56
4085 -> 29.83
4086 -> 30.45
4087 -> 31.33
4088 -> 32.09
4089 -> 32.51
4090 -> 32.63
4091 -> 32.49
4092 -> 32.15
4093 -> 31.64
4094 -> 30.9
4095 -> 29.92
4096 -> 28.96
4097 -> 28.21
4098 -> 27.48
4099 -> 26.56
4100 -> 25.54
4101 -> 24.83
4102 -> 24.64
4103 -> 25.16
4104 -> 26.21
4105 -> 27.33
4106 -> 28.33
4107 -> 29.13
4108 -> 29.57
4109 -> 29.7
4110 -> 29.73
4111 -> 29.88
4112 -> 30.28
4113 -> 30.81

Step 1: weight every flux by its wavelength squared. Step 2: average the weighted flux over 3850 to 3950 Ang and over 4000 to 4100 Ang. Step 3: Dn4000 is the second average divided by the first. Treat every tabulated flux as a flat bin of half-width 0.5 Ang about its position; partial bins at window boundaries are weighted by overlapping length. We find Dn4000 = 1.89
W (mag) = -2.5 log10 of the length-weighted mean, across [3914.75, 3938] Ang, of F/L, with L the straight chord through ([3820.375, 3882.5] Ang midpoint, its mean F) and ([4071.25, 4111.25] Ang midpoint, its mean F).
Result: 0.41 mag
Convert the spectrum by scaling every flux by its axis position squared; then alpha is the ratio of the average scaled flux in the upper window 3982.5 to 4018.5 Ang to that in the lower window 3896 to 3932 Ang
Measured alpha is 1.7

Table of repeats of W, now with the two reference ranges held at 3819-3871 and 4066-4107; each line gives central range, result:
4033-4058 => -0.059 mag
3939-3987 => 0.255 mag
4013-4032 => -0.175 mag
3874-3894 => -0.044 mag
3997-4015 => -0.210 mag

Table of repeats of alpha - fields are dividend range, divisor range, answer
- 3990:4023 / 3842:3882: 1.84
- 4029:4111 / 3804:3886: 2.07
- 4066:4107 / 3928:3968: 2.28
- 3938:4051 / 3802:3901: 1.58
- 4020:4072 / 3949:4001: 1.42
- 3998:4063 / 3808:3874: 2.14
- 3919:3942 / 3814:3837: 1.11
